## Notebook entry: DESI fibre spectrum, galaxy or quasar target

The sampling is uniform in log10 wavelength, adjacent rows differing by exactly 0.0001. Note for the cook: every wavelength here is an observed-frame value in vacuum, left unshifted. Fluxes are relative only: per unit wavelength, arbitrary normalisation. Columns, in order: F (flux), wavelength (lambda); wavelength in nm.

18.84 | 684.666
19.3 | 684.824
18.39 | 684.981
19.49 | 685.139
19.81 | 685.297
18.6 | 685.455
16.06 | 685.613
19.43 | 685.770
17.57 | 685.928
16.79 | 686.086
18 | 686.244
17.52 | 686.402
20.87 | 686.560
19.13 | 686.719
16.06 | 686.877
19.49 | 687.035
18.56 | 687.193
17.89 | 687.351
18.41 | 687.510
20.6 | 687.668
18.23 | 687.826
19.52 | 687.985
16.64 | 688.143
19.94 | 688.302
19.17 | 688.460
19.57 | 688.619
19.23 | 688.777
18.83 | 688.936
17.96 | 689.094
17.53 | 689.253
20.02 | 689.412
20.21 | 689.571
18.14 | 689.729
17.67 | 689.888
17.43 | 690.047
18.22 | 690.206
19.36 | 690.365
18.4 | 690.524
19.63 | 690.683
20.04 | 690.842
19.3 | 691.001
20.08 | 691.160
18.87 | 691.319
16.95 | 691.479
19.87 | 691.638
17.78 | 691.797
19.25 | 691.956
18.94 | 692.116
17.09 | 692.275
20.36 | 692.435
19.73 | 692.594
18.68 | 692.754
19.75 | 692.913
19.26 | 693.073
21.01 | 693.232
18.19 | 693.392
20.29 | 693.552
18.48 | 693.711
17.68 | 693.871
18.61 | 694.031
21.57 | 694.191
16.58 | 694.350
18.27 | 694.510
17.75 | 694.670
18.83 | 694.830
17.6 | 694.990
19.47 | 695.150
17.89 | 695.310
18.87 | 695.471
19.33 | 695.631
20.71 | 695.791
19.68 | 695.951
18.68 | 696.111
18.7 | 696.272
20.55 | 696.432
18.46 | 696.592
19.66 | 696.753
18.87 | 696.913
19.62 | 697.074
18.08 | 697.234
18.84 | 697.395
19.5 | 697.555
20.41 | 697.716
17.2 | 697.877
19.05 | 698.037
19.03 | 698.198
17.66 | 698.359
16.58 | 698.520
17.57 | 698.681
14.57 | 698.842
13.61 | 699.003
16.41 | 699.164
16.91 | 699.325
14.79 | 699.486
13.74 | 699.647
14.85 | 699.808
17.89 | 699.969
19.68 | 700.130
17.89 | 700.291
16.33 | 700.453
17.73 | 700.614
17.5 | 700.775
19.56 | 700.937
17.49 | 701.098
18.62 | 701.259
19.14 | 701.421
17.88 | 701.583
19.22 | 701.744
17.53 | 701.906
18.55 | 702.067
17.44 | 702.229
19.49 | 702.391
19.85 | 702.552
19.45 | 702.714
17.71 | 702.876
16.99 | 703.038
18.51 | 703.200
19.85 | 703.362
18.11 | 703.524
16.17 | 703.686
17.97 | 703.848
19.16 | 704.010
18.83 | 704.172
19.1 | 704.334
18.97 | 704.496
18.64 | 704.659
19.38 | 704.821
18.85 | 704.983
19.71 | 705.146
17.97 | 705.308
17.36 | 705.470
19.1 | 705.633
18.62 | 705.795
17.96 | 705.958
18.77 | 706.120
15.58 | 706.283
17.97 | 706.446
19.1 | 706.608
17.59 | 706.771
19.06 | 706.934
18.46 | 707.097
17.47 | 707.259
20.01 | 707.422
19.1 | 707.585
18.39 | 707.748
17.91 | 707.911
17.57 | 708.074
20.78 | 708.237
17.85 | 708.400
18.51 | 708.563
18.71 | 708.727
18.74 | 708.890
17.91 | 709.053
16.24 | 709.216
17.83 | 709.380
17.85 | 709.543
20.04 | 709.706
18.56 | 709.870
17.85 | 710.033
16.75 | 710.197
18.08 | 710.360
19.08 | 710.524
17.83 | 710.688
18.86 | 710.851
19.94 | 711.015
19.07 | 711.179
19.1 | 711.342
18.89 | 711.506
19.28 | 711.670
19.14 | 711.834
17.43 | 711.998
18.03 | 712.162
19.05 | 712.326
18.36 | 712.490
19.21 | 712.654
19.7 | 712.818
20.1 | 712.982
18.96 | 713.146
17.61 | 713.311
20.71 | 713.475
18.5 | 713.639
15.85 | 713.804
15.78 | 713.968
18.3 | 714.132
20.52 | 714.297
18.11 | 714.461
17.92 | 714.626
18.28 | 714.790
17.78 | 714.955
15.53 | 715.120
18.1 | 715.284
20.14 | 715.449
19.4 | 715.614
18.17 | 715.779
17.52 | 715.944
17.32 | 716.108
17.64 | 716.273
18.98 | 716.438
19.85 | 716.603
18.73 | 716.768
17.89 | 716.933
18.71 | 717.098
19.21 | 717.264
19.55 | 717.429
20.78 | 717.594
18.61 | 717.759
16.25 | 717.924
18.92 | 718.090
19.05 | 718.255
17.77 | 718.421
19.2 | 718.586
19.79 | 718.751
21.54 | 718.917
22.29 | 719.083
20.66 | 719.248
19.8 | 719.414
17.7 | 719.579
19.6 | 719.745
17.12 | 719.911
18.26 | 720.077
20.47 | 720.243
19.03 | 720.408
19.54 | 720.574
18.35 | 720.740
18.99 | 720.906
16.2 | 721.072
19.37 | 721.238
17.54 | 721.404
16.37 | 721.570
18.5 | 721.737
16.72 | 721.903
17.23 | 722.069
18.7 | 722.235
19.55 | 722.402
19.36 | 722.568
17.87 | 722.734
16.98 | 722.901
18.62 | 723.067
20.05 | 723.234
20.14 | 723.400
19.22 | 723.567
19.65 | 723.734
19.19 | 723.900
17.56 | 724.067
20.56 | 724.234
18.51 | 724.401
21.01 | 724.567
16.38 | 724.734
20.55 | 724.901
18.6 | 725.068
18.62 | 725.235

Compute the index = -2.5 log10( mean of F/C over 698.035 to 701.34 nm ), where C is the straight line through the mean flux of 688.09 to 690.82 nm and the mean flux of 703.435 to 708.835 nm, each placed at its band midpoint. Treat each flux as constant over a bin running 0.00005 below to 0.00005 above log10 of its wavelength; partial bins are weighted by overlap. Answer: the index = 0.10 mag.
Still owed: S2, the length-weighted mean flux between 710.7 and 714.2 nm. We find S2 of 18.6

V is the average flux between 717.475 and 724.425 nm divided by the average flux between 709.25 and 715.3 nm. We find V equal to 1.0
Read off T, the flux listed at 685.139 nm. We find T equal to 19.49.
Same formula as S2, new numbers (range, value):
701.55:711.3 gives 18.4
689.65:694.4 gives 18.9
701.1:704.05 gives 18.4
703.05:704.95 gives 18.6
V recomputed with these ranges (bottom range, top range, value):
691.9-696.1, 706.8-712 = 0.98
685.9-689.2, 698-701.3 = 0.91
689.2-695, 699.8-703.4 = 0.97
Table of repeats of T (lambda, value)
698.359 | 17.66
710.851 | 18.86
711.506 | 18.89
